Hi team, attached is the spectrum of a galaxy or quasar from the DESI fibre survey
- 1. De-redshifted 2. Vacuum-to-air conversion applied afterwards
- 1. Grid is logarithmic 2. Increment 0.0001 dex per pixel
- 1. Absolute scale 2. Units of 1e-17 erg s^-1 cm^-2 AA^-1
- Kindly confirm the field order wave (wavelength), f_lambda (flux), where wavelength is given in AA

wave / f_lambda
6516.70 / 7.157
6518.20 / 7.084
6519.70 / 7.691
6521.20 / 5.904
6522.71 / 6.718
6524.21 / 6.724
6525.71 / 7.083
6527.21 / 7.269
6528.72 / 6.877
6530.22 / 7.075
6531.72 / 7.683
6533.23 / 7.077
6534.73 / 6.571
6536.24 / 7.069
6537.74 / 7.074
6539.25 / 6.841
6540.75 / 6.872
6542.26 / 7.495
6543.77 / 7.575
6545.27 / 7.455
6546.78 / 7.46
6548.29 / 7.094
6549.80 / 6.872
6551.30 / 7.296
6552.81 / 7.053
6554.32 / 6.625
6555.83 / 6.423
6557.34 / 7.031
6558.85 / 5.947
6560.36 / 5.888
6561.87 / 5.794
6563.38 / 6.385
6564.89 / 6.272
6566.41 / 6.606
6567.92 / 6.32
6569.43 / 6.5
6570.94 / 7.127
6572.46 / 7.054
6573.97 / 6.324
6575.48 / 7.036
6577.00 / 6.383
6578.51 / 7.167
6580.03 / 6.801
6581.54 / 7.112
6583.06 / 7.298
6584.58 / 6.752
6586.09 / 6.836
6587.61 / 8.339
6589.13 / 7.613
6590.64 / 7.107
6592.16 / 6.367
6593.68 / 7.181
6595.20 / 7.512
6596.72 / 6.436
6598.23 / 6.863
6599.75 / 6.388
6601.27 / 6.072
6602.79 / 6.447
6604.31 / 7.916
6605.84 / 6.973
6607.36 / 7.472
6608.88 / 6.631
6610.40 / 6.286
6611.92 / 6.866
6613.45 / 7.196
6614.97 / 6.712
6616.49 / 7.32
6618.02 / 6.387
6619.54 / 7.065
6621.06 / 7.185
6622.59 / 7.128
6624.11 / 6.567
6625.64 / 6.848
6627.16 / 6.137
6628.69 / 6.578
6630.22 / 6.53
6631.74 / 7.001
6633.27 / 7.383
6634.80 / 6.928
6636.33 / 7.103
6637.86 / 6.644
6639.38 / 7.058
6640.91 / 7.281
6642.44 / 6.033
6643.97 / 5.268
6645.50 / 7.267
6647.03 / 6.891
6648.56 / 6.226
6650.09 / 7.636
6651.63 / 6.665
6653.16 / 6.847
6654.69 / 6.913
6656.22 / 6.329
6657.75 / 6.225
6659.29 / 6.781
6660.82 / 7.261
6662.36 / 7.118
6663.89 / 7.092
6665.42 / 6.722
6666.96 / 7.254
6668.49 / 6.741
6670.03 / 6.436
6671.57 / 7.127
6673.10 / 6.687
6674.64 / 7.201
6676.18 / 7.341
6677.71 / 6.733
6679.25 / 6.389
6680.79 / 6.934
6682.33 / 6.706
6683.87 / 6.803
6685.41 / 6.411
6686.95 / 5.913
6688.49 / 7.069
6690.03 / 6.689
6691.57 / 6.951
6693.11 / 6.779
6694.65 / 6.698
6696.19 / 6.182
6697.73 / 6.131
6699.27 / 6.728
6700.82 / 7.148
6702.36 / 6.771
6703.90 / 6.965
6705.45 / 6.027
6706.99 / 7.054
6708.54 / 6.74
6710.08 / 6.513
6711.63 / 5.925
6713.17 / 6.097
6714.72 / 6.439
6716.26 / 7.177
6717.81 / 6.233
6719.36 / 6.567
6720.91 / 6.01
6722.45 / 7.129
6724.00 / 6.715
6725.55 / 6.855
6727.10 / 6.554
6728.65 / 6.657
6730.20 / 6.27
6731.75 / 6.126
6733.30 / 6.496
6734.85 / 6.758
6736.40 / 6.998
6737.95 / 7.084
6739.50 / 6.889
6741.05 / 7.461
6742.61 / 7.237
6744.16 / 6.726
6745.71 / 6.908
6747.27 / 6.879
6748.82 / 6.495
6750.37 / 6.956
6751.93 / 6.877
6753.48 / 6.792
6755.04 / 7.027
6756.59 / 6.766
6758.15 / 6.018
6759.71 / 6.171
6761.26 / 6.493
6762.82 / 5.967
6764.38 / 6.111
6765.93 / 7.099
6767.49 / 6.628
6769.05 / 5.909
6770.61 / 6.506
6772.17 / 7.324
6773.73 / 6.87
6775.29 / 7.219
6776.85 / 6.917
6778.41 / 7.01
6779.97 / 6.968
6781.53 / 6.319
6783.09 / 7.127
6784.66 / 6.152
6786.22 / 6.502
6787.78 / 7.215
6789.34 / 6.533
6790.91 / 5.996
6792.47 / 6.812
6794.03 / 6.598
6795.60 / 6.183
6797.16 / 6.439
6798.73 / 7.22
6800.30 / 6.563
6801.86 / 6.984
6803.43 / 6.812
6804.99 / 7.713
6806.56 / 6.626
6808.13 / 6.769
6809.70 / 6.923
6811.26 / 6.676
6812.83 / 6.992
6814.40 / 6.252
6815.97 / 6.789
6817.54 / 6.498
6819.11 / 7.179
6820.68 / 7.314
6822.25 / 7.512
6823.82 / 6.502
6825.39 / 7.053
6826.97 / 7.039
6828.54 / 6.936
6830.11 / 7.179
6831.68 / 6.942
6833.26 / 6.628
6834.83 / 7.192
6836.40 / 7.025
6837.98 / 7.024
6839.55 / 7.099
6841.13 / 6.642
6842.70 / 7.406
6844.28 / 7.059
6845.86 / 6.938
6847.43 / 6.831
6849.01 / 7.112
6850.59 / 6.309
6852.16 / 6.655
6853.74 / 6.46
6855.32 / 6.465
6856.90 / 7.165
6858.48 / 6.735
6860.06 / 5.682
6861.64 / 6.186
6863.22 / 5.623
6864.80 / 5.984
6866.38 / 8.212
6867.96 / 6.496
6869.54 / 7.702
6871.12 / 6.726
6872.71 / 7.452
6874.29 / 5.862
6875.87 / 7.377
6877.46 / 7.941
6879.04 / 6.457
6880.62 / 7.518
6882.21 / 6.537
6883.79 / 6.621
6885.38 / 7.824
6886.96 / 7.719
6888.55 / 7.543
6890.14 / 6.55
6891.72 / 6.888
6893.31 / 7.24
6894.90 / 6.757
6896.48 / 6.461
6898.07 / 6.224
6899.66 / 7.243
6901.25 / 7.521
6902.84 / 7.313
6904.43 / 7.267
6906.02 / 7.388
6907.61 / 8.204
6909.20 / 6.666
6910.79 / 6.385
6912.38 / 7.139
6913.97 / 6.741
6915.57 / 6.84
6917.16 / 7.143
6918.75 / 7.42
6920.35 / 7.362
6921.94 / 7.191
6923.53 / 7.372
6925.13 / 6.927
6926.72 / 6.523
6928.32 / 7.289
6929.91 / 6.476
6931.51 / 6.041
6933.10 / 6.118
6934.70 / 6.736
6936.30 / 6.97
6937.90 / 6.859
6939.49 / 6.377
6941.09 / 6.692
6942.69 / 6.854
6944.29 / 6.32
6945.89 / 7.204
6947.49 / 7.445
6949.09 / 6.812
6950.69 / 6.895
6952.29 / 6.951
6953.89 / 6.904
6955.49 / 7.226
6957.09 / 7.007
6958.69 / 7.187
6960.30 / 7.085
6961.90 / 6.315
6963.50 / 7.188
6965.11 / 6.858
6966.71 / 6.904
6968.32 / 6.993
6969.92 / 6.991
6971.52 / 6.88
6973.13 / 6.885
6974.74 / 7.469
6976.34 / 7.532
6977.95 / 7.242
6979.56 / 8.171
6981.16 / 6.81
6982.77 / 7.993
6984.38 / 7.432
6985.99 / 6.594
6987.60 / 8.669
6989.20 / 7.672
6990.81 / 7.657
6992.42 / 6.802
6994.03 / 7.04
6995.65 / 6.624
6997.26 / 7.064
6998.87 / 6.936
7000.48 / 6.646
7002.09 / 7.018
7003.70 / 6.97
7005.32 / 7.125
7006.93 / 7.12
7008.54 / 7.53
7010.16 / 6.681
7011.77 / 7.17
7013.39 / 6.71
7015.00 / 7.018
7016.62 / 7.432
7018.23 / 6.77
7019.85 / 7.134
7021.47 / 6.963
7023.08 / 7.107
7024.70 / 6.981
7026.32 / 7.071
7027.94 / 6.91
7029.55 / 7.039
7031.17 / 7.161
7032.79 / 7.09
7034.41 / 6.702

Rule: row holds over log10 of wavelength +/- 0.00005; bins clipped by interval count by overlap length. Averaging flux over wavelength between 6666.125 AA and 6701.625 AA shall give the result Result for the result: 6.74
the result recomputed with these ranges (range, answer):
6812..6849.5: 6.96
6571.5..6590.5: 7.06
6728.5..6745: 6.8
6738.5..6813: 6.74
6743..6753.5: 6.83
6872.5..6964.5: 6.97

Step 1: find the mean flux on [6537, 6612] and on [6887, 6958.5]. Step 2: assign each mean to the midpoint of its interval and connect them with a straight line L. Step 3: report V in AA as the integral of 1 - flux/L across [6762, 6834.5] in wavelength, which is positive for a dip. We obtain 1.54 AA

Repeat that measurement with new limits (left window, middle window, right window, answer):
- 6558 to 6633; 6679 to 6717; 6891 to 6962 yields 1.3 AA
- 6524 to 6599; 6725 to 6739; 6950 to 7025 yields 0.7 AA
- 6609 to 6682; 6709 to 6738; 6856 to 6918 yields 1.3 AA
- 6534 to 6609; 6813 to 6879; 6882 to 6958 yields 0.9 AA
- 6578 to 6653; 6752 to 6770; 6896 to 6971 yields 1.1 AA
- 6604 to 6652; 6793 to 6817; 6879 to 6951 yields 0.5 AA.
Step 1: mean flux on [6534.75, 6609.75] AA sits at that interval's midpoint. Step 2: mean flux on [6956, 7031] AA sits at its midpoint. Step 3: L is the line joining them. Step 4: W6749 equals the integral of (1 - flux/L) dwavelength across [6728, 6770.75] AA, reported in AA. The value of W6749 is 2.0 AA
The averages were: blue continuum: 6.88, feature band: 6.66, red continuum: 7.12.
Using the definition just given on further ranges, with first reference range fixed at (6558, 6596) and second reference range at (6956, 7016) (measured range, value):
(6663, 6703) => 0.71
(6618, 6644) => 0.21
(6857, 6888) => 0.67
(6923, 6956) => 1.37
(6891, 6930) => 0.12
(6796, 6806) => 0.09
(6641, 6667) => 0.45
